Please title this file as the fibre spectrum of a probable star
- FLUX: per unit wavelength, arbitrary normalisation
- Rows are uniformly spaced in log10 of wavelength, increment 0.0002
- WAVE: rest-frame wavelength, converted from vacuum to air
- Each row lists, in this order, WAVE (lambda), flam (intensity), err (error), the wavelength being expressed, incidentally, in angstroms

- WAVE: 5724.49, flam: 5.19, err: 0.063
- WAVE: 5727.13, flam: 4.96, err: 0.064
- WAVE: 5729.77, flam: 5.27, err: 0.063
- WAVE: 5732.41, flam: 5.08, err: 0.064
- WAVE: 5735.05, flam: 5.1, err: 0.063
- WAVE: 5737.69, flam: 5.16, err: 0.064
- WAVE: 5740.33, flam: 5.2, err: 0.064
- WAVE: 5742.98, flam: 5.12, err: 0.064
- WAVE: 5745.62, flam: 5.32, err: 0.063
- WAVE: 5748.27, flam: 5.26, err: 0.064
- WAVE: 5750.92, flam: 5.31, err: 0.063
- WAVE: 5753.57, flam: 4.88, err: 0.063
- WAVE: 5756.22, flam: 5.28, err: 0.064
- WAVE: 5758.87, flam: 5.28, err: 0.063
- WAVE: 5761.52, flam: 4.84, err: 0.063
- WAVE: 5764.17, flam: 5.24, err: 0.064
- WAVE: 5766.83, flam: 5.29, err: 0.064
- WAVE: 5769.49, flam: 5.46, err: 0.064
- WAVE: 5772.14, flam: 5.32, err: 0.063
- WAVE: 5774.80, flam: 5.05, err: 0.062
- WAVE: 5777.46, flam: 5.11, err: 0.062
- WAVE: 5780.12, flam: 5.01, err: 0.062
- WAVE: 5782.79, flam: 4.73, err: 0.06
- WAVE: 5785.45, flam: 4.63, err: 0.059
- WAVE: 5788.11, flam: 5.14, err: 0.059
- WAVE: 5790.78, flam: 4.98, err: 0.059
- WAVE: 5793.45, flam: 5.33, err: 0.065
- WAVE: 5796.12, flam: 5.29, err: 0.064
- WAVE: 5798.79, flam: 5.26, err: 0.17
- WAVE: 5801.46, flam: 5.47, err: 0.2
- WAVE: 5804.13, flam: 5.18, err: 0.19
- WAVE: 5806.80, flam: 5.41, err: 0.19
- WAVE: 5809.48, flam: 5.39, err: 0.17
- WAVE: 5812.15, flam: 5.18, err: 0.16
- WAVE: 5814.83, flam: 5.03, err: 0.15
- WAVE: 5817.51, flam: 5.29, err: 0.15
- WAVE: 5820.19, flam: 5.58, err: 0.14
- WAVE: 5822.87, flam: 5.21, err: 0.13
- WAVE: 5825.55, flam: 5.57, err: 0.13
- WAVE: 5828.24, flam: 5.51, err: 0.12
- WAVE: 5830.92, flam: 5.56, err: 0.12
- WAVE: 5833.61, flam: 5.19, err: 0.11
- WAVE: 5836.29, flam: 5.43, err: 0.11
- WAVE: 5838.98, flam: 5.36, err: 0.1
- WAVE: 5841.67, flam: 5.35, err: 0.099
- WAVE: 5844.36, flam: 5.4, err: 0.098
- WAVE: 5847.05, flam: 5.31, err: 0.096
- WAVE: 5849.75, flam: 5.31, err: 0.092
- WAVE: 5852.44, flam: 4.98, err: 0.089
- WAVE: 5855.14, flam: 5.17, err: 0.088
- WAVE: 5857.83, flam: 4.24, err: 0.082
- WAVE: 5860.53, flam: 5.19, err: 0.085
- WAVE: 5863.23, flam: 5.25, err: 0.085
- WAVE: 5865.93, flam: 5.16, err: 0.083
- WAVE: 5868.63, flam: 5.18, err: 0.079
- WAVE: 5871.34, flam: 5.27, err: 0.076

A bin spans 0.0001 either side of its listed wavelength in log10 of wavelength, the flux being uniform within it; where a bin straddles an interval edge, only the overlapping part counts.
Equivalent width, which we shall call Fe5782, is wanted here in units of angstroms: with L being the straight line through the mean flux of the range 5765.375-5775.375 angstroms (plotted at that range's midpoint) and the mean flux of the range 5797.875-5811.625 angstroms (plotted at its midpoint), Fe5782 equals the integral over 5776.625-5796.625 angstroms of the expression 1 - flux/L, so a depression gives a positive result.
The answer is 1.1 angstroms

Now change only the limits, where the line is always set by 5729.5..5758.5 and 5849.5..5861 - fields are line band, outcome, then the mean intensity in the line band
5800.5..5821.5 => -1.18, 5.31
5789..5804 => -0.57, 5.25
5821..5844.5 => -1.98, 5.4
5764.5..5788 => 0.11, 5.09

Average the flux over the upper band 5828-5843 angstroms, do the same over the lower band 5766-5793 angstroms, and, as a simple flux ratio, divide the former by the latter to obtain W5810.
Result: 1.06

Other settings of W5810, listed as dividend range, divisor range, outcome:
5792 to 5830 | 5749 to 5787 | 1.05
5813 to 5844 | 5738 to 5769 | 1.03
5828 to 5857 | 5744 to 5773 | 1.01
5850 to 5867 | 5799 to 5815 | 0.95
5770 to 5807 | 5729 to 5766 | 0.99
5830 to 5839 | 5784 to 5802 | 1.05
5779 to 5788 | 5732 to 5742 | 0.94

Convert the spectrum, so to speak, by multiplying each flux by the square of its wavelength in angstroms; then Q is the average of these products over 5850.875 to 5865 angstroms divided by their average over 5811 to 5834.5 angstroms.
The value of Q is 0.94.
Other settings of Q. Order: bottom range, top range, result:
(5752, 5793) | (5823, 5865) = 1.06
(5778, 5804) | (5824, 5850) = 1.08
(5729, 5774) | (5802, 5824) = 1.04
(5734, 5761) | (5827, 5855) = 1.06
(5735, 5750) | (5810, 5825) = 1.04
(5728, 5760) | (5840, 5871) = 1.03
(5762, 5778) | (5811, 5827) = 1.03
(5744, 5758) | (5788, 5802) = 1.02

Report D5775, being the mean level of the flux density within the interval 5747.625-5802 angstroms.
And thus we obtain 5.14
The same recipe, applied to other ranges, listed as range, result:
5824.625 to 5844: 5.42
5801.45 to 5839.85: 5.35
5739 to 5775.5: 5.21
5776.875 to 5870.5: 5.21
